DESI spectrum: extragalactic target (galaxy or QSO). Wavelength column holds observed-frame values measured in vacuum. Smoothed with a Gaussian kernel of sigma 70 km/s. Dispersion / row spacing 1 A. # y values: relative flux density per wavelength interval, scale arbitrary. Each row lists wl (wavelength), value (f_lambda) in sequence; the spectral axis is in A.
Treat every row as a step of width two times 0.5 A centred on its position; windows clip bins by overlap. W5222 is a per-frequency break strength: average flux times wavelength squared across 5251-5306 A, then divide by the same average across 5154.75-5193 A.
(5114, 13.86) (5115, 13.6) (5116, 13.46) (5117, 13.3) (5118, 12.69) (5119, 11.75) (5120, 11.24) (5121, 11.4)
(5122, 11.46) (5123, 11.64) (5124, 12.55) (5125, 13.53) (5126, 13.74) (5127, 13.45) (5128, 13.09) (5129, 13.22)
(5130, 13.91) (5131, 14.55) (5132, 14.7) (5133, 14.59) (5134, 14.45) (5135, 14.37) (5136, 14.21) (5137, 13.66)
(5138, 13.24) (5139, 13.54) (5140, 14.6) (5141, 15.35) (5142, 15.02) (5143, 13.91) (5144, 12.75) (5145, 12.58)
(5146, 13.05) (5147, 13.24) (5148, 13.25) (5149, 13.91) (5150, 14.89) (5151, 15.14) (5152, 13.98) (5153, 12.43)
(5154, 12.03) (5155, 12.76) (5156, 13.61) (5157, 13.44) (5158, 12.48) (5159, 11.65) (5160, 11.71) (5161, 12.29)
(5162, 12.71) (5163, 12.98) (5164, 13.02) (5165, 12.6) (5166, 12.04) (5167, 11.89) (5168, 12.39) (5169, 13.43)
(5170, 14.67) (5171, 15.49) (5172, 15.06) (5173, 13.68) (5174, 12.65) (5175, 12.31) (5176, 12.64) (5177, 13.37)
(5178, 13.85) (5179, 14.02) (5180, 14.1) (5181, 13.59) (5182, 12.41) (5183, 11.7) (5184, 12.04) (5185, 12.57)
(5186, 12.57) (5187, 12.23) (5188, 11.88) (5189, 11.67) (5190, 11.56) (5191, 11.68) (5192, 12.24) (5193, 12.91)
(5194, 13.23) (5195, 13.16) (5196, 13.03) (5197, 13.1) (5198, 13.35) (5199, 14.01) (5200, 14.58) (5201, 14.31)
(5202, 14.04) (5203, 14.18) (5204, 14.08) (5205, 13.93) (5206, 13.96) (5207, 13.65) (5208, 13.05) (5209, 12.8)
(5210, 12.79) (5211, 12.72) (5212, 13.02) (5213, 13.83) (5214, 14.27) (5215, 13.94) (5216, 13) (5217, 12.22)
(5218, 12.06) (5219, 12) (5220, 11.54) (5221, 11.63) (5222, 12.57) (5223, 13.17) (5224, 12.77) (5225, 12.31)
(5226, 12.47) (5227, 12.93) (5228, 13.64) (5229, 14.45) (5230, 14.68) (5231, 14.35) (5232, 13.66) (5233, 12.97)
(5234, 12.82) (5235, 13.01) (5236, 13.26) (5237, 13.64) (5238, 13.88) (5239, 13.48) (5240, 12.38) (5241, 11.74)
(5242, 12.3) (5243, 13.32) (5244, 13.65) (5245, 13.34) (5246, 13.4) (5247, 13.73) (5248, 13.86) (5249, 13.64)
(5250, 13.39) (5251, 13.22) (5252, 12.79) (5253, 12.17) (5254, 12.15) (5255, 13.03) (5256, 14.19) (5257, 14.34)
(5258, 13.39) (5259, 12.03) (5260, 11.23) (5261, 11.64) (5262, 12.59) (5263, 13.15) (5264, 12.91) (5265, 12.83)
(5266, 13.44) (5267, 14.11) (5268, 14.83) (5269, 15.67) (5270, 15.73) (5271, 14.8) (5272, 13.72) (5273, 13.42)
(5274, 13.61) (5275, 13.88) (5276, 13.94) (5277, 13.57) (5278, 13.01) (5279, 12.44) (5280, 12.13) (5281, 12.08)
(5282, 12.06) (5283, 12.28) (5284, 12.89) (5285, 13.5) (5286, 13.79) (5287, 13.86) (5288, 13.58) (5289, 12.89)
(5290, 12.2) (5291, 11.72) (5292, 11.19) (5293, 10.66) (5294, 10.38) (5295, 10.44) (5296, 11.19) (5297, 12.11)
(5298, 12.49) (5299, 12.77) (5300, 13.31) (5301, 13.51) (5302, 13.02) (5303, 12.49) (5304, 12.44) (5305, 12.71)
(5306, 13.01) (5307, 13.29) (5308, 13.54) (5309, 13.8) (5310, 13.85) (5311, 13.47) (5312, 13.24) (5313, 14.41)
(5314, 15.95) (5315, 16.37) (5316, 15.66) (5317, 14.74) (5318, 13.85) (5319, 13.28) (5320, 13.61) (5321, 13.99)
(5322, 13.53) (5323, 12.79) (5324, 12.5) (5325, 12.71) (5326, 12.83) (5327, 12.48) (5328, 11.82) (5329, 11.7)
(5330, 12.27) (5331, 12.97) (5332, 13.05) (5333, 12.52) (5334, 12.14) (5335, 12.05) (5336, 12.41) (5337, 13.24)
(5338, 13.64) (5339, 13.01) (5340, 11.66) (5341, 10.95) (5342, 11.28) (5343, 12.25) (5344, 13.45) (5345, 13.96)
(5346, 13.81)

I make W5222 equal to 1.0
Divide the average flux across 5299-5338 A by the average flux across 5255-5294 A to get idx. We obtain 1.01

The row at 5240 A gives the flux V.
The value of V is 12.38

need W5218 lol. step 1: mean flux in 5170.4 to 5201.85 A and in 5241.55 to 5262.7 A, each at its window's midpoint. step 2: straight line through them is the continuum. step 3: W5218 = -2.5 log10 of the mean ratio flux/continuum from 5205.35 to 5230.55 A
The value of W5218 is 0.00 mag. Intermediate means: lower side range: 13.1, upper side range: 13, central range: 13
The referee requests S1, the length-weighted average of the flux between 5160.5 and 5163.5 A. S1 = 12.7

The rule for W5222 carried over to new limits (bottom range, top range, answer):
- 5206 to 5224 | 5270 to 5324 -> 1.06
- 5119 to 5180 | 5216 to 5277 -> 1.03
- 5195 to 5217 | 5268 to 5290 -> 1.02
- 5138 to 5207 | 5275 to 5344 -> 1.03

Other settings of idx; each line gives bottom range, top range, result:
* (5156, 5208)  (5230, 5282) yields 1.02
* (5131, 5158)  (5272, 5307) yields 0.92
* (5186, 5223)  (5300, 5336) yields 1.02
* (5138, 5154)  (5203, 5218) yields 0.97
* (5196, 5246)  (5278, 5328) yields 0.98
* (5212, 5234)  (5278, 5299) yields 0.94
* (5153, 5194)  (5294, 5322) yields 1.05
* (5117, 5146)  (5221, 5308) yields 0.97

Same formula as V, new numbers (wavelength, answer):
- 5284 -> 12.89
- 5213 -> 13.83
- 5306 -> 13.01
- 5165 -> 12.6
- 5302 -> 13.02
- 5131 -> 14.55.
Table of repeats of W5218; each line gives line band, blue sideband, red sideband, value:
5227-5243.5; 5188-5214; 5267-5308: -0.02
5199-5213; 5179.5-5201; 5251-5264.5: -0.07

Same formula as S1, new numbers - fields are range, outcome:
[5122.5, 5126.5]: 12.9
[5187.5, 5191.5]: 11.7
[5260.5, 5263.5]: 12.5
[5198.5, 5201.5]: 14.3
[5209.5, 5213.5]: 13.1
